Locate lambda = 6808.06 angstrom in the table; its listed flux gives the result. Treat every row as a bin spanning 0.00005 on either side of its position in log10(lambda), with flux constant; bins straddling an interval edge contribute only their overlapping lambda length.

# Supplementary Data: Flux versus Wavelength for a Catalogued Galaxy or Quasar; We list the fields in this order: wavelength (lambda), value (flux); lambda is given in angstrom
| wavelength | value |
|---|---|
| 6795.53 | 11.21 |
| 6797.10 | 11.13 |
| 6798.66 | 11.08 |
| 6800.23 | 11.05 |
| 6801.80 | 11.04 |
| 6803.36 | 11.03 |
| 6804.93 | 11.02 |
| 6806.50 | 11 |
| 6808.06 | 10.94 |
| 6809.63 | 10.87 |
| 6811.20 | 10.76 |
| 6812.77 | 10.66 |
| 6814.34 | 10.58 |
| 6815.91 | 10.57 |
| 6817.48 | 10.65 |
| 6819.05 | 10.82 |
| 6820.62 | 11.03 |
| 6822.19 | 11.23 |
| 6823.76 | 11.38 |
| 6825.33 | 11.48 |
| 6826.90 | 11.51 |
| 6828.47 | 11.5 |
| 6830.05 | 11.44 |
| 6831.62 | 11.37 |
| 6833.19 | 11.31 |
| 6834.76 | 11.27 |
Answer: 10.94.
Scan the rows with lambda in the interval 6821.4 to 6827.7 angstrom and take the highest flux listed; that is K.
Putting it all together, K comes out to 11.51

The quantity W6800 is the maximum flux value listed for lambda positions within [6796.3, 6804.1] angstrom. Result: 11.13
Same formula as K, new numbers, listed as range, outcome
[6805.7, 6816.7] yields 11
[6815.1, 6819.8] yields 10.82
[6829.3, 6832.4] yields 11.44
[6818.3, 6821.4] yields 11.03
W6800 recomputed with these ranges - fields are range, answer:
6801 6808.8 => 11.04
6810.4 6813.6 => 10.76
